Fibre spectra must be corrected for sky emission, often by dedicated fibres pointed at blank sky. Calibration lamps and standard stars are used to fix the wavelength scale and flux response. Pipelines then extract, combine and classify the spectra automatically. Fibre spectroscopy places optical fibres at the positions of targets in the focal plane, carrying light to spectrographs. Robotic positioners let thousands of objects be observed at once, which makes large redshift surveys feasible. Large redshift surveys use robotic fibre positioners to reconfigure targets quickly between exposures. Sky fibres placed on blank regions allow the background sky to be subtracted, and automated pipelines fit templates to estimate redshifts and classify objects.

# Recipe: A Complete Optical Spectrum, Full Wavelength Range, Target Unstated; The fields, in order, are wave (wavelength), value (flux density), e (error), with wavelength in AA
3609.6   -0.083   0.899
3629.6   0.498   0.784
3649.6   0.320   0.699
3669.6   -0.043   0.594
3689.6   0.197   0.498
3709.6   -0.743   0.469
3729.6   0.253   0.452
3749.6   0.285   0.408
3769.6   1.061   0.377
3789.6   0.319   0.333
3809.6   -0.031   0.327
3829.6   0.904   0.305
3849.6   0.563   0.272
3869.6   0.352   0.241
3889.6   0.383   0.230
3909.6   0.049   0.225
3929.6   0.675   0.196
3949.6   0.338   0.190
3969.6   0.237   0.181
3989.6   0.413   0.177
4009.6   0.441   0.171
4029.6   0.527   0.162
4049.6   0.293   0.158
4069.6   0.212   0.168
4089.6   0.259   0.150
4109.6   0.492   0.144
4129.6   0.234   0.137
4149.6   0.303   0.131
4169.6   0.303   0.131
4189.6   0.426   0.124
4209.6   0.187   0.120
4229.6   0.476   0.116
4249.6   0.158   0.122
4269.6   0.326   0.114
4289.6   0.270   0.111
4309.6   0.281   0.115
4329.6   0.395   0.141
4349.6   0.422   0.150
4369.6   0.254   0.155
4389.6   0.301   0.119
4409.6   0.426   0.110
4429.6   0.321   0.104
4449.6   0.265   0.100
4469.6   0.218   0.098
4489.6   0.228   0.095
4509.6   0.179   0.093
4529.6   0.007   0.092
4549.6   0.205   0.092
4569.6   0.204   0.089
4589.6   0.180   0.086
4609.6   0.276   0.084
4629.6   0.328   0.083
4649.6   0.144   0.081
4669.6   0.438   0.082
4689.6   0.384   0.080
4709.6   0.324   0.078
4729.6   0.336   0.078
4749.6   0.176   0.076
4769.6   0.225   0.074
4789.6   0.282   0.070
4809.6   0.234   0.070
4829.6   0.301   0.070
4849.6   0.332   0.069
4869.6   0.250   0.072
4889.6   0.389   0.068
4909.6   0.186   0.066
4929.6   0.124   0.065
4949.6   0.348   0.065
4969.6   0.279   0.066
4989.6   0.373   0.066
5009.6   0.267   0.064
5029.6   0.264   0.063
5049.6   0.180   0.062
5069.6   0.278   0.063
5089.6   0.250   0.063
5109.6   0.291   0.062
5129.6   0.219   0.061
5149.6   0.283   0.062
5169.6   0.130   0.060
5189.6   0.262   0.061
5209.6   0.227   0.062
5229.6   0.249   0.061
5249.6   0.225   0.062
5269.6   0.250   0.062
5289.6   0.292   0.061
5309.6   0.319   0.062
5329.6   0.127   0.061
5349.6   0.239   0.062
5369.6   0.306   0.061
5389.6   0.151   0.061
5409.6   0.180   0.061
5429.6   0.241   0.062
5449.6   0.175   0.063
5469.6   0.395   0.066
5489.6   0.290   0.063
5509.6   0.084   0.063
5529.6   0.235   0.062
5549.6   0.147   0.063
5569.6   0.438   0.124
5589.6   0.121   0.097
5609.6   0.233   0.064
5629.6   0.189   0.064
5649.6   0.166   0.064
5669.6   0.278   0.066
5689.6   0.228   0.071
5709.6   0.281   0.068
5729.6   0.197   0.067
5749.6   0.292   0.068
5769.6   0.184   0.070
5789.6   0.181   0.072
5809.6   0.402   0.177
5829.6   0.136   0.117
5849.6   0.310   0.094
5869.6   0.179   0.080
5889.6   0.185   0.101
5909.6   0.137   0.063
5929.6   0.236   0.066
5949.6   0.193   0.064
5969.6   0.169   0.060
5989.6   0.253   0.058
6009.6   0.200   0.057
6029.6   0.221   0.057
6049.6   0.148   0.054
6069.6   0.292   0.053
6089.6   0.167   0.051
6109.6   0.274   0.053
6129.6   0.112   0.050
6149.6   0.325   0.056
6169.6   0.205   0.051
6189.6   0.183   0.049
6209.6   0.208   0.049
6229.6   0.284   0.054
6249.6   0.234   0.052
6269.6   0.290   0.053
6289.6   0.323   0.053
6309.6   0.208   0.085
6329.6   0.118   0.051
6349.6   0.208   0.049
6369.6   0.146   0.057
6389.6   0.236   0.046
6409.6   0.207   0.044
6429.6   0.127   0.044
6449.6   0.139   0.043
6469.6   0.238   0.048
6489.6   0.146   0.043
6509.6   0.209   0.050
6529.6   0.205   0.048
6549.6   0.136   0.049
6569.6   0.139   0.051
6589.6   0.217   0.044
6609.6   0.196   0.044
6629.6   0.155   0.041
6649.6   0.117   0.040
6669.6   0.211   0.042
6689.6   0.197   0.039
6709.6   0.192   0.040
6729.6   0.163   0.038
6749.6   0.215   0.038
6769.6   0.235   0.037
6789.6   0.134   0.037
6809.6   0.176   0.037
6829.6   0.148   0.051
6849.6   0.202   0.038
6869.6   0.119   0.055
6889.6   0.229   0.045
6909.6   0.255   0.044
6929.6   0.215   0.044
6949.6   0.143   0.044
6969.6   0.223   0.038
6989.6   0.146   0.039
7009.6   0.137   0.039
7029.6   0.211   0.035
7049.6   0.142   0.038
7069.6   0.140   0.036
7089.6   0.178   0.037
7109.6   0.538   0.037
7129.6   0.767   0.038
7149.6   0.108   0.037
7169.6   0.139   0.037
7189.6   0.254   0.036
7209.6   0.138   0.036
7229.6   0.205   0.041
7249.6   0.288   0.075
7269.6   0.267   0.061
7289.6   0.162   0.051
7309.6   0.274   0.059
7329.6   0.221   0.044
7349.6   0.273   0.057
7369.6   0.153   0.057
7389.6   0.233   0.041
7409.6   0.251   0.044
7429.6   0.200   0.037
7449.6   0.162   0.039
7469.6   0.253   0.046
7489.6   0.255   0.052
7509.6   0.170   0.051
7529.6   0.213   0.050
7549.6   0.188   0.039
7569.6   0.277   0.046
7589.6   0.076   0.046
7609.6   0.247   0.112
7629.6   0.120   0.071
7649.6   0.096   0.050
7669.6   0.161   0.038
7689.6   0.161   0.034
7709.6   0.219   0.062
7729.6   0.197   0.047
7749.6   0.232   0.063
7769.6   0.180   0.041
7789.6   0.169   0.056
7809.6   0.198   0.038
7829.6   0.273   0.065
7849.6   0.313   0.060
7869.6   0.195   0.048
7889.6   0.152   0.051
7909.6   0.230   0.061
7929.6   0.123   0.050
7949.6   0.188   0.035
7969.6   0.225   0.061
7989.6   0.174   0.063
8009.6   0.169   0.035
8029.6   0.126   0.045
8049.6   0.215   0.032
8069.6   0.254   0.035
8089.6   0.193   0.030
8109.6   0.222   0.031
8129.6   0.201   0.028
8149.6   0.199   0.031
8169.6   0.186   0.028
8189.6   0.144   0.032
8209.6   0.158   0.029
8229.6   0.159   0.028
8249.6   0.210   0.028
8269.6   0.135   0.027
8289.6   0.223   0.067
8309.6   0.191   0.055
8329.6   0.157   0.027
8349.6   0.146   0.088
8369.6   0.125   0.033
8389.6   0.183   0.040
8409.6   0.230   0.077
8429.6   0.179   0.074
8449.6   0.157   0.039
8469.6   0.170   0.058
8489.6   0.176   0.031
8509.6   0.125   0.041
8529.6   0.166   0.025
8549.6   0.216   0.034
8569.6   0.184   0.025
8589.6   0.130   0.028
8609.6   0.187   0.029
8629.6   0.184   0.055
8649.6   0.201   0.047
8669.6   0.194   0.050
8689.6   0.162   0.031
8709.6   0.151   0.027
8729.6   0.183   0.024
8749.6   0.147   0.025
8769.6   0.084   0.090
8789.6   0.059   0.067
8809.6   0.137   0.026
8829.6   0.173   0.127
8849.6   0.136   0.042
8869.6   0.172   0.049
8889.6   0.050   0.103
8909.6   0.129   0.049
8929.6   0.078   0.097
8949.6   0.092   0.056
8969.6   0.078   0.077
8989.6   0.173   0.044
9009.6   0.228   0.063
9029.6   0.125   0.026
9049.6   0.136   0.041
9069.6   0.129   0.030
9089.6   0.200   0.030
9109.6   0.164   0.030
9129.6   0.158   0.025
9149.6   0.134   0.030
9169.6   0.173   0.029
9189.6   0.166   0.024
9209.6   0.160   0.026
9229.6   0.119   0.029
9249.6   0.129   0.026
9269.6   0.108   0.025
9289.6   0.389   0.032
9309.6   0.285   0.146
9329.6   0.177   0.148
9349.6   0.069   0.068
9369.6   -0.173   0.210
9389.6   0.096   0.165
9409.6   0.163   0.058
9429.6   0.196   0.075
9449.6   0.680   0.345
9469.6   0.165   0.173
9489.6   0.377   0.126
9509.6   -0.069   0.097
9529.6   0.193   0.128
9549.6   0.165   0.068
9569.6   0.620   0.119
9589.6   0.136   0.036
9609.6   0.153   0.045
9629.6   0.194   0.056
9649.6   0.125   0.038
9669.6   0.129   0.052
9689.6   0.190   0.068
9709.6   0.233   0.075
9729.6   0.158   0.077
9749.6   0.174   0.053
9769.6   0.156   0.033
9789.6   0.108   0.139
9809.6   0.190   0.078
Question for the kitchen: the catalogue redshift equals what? 0.91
